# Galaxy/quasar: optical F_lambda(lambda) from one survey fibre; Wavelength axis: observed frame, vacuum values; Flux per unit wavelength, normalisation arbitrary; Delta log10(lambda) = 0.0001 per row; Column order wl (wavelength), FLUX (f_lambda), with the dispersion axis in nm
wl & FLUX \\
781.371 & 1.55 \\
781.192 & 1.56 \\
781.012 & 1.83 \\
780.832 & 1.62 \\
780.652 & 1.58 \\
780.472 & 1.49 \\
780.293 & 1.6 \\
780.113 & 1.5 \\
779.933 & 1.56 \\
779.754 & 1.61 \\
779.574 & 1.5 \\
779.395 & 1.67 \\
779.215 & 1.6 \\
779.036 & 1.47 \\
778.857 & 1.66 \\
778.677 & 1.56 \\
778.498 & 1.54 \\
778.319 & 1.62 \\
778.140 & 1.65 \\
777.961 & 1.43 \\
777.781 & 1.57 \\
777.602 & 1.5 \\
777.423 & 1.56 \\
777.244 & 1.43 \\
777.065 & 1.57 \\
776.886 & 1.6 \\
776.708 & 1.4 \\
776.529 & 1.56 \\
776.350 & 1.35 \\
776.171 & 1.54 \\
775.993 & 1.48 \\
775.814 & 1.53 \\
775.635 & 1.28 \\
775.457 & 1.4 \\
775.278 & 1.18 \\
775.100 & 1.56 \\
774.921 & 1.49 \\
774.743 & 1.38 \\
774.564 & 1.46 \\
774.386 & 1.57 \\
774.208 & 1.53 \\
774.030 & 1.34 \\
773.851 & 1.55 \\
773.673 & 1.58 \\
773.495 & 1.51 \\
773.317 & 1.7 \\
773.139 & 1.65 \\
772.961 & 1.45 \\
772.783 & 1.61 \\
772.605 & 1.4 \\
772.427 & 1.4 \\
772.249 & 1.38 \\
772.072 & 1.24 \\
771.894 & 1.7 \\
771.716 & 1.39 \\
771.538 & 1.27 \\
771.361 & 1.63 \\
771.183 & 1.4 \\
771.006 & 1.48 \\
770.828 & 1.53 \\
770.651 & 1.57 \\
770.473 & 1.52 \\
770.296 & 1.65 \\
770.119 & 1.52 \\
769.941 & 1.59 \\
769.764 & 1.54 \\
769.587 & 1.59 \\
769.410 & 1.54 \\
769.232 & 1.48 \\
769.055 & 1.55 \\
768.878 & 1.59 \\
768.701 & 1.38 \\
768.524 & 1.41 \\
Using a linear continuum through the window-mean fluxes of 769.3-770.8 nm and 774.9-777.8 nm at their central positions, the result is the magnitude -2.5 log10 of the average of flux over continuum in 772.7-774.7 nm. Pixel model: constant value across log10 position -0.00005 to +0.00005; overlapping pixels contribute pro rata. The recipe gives -0.02 mag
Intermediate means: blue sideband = 1.56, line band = 1.54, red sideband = 1.47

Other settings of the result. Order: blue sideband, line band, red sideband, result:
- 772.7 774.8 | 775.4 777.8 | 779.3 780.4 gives 0.05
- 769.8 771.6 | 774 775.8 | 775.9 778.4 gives 0.07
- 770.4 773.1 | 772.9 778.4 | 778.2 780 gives 0.02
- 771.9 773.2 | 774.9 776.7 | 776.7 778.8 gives 0.06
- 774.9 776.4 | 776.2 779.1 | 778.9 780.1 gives -0.02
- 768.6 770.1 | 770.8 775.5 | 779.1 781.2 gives 0.06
